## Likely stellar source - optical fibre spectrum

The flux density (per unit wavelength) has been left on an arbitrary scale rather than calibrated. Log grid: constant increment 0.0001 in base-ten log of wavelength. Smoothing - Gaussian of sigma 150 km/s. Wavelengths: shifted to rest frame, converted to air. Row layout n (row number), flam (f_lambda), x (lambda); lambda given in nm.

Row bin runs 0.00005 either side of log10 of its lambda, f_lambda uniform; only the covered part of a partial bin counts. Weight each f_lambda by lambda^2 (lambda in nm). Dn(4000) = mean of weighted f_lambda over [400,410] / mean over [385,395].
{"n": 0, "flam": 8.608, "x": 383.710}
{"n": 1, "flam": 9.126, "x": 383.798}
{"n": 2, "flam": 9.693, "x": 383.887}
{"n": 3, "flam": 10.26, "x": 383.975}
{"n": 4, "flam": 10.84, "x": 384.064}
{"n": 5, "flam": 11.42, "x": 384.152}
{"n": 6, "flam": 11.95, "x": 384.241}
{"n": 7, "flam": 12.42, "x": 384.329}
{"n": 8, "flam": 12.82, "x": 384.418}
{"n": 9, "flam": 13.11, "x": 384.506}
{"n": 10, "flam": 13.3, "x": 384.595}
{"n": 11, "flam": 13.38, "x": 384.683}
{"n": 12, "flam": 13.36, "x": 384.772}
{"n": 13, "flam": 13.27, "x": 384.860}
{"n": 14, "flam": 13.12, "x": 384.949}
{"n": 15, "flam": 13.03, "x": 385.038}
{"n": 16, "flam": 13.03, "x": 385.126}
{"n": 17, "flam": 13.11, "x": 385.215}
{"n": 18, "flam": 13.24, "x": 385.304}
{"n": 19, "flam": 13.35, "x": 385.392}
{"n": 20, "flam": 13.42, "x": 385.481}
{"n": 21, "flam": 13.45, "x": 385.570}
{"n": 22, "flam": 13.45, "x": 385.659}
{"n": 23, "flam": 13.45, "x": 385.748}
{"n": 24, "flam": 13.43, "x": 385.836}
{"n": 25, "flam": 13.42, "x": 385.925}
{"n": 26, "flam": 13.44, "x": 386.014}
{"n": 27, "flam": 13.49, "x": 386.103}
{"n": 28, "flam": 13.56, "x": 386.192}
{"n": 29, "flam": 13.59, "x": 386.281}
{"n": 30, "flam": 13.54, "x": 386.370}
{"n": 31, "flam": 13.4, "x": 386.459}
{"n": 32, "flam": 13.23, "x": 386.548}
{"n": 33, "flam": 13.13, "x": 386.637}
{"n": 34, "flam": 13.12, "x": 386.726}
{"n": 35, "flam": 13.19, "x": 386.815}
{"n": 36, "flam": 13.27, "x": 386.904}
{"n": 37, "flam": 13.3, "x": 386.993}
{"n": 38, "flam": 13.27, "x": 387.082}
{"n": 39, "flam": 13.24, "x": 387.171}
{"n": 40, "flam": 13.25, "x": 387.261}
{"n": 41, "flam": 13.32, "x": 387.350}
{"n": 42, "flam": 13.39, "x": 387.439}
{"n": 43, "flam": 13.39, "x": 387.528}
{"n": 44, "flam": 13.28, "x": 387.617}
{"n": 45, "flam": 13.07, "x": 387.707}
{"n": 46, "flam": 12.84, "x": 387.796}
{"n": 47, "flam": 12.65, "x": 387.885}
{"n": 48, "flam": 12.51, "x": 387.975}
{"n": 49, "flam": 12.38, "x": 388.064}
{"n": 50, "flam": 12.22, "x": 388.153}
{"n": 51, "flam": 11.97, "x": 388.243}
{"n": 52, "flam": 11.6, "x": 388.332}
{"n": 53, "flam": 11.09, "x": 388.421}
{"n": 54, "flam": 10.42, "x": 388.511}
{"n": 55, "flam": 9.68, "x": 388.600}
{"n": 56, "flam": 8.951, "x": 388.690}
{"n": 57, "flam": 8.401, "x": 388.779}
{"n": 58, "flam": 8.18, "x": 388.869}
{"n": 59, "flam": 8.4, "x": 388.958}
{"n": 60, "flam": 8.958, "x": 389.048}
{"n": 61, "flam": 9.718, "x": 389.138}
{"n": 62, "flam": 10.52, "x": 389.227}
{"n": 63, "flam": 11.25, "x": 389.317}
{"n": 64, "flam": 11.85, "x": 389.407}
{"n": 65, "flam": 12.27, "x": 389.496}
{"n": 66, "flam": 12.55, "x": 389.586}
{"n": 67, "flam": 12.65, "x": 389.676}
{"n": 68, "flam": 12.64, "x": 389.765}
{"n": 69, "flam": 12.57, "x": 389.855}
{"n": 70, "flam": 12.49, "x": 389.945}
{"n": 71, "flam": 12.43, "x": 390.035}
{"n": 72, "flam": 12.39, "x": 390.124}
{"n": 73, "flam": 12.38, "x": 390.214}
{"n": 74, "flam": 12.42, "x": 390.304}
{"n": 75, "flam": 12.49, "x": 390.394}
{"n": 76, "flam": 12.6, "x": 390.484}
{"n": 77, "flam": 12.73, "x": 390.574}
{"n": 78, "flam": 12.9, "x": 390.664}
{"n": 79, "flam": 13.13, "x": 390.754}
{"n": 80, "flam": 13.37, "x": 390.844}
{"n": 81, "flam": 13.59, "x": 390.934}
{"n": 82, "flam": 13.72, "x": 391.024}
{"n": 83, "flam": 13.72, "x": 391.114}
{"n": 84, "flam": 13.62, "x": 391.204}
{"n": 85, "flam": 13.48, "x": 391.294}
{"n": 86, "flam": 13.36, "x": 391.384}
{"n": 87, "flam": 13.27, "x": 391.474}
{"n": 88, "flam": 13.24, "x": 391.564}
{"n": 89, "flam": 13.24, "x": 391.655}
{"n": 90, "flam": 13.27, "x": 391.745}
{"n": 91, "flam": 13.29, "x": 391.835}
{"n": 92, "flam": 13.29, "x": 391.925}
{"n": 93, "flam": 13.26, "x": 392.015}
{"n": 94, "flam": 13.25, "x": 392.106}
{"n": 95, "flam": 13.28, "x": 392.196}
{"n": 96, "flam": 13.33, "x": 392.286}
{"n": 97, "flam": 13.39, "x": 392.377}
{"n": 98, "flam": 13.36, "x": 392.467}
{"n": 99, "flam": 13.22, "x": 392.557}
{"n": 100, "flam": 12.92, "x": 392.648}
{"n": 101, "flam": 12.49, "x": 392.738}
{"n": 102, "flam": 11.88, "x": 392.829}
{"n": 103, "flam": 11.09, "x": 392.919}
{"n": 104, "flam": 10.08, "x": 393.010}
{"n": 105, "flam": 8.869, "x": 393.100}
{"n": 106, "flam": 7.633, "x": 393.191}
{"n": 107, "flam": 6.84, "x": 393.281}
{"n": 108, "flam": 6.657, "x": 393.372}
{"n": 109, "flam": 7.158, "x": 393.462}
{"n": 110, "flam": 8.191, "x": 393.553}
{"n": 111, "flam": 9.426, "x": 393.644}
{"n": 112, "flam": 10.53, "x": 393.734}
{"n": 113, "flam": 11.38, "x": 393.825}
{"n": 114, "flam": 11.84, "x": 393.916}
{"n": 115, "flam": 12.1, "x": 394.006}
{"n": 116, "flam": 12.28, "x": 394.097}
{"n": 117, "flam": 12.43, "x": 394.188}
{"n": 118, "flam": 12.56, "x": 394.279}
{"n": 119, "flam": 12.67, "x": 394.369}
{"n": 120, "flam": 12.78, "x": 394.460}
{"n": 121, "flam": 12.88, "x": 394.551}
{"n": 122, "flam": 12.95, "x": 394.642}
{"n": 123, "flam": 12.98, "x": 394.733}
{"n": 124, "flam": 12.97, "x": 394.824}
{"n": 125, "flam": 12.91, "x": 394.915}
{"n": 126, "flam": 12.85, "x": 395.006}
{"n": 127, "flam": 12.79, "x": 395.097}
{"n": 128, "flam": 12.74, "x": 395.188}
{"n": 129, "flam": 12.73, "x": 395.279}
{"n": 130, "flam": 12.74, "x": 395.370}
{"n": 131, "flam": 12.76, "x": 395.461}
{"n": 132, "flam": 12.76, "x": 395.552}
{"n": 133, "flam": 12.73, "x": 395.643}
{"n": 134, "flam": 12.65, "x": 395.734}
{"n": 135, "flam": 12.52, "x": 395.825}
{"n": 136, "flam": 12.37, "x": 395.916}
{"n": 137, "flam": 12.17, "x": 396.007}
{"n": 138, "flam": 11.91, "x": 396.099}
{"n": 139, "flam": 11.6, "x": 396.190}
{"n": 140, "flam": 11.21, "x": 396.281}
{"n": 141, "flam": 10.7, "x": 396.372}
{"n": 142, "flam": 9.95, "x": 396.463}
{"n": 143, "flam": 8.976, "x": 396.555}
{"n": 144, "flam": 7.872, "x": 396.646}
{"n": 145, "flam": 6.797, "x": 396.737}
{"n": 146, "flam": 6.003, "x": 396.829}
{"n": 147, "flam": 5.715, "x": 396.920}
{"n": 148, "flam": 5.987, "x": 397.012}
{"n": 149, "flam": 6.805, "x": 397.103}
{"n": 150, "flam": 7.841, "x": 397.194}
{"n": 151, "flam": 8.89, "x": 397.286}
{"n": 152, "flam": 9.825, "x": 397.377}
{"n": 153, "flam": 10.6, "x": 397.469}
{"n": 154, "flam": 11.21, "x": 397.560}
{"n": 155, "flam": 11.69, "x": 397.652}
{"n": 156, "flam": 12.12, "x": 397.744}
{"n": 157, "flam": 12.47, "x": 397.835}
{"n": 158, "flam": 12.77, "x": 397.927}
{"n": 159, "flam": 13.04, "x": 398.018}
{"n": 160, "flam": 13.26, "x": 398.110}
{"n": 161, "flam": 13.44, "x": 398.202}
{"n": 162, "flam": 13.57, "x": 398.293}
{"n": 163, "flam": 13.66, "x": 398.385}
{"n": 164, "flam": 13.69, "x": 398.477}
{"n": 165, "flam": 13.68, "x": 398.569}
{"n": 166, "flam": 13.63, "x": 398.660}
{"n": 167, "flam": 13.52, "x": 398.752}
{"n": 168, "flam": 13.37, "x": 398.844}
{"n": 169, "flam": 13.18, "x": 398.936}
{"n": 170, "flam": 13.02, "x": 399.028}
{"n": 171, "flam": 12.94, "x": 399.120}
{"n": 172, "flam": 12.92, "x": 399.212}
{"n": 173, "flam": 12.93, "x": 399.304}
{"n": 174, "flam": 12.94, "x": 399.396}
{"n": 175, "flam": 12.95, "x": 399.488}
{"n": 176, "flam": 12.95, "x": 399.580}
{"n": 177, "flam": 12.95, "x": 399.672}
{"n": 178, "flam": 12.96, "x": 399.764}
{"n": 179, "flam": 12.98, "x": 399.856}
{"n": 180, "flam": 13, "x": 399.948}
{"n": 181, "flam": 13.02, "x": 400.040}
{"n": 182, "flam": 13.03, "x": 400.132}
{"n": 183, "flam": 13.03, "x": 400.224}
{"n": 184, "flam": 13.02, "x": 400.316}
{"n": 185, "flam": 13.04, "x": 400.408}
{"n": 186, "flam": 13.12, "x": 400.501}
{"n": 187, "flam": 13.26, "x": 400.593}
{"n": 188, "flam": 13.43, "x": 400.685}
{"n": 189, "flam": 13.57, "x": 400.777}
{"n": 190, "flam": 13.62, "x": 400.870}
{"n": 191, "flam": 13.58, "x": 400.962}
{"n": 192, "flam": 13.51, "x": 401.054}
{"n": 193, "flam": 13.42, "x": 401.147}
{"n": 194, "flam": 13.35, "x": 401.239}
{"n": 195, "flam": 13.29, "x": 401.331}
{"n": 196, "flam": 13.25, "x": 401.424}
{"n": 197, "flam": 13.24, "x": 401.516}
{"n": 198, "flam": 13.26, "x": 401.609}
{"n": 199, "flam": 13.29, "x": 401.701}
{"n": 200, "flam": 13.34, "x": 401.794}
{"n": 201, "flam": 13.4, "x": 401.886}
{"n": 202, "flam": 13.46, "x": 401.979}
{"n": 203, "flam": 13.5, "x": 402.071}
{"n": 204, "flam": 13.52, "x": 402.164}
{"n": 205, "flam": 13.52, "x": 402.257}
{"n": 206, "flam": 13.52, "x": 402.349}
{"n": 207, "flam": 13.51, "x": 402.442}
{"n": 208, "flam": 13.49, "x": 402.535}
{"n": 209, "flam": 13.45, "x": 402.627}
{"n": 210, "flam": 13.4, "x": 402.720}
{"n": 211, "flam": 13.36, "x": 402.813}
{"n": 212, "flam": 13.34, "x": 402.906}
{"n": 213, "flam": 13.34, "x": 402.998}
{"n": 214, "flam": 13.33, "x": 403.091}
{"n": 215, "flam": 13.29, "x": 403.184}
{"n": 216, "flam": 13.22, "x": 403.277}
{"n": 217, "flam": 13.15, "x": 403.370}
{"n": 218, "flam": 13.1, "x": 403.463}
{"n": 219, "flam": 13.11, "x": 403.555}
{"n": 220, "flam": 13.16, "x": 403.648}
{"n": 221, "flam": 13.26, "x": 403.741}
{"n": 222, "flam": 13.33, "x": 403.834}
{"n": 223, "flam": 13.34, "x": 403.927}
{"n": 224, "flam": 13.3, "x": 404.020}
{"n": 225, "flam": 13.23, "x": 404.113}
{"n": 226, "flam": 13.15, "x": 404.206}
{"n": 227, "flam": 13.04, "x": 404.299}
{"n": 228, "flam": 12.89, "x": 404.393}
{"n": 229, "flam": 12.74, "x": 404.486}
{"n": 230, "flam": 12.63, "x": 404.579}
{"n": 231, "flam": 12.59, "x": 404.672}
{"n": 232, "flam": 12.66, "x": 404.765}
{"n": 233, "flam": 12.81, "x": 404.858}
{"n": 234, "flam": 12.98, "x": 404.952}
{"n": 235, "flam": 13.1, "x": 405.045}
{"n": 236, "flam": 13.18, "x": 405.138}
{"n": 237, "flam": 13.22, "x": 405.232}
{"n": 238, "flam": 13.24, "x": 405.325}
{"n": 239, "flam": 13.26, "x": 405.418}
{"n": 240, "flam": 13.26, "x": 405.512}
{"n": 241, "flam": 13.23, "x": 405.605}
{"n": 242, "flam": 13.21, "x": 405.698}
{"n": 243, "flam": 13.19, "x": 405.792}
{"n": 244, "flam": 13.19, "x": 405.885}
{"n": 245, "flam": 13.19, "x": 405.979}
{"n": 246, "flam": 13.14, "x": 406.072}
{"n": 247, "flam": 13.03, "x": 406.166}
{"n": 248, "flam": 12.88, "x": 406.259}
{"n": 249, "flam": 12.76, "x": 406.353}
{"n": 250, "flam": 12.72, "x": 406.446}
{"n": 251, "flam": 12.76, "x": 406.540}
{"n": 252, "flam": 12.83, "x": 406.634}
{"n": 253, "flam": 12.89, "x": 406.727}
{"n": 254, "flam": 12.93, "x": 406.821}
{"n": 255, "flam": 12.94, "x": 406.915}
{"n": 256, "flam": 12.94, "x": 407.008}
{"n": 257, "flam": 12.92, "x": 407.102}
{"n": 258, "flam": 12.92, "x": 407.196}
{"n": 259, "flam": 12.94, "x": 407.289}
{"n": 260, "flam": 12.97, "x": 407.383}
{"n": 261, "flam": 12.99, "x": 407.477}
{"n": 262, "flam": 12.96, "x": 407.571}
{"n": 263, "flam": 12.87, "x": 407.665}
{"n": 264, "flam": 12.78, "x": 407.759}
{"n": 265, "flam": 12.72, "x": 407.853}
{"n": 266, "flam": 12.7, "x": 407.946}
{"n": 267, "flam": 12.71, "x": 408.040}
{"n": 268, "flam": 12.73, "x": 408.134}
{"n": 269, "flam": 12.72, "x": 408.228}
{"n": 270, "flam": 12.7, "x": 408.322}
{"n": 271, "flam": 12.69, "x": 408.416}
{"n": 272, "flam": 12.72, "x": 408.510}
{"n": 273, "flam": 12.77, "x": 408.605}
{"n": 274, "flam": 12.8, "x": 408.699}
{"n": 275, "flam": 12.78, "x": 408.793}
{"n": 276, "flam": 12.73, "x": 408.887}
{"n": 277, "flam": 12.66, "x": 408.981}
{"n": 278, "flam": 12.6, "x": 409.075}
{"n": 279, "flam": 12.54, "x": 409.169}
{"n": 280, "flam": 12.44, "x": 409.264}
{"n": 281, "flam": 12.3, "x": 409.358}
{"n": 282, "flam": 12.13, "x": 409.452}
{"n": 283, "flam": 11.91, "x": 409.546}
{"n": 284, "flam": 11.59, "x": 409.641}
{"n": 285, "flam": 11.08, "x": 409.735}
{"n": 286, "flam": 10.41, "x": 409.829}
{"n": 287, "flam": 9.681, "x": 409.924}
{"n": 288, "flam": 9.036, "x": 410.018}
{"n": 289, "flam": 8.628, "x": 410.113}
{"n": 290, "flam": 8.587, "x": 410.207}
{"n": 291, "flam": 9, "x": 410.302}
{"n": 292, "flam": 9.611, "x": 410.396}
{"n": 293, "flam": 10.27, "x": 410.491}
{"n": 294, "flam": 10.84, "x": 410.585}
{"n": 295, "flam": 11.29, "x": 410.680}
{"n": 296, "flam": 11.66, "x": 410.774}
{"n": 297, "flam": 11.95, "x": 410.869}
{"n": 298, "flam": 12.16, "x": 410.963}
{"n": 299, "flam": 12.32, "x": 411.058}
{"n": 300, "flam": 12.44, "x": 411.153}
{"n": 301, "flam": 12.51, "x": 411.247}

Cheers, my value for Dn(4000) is 1.14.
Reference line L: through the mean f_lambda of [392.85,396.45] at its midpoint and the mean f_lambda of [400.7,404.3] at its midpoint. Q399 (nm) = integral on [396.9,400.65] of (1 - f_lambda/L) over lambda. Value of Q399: 0.08 nm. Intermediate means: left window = 11.4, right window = 13.4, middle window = 12.2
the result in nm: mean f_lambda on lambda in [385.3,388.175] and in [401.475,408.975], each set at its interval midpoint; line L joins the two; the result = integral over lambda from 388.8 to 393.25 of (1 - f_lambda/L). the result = 0.331 nm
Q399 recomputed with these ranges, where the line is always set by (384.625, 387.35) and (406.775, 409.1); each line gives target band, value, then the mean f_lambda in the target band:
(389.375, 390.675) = 0.07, 12.5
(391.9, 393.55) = 0.26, 11.1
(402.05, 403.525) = -0.05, 13.4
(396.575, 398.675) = 0.40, 10.6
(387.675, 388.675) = 0.11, 11.8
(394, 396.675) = 0.20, 12.1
